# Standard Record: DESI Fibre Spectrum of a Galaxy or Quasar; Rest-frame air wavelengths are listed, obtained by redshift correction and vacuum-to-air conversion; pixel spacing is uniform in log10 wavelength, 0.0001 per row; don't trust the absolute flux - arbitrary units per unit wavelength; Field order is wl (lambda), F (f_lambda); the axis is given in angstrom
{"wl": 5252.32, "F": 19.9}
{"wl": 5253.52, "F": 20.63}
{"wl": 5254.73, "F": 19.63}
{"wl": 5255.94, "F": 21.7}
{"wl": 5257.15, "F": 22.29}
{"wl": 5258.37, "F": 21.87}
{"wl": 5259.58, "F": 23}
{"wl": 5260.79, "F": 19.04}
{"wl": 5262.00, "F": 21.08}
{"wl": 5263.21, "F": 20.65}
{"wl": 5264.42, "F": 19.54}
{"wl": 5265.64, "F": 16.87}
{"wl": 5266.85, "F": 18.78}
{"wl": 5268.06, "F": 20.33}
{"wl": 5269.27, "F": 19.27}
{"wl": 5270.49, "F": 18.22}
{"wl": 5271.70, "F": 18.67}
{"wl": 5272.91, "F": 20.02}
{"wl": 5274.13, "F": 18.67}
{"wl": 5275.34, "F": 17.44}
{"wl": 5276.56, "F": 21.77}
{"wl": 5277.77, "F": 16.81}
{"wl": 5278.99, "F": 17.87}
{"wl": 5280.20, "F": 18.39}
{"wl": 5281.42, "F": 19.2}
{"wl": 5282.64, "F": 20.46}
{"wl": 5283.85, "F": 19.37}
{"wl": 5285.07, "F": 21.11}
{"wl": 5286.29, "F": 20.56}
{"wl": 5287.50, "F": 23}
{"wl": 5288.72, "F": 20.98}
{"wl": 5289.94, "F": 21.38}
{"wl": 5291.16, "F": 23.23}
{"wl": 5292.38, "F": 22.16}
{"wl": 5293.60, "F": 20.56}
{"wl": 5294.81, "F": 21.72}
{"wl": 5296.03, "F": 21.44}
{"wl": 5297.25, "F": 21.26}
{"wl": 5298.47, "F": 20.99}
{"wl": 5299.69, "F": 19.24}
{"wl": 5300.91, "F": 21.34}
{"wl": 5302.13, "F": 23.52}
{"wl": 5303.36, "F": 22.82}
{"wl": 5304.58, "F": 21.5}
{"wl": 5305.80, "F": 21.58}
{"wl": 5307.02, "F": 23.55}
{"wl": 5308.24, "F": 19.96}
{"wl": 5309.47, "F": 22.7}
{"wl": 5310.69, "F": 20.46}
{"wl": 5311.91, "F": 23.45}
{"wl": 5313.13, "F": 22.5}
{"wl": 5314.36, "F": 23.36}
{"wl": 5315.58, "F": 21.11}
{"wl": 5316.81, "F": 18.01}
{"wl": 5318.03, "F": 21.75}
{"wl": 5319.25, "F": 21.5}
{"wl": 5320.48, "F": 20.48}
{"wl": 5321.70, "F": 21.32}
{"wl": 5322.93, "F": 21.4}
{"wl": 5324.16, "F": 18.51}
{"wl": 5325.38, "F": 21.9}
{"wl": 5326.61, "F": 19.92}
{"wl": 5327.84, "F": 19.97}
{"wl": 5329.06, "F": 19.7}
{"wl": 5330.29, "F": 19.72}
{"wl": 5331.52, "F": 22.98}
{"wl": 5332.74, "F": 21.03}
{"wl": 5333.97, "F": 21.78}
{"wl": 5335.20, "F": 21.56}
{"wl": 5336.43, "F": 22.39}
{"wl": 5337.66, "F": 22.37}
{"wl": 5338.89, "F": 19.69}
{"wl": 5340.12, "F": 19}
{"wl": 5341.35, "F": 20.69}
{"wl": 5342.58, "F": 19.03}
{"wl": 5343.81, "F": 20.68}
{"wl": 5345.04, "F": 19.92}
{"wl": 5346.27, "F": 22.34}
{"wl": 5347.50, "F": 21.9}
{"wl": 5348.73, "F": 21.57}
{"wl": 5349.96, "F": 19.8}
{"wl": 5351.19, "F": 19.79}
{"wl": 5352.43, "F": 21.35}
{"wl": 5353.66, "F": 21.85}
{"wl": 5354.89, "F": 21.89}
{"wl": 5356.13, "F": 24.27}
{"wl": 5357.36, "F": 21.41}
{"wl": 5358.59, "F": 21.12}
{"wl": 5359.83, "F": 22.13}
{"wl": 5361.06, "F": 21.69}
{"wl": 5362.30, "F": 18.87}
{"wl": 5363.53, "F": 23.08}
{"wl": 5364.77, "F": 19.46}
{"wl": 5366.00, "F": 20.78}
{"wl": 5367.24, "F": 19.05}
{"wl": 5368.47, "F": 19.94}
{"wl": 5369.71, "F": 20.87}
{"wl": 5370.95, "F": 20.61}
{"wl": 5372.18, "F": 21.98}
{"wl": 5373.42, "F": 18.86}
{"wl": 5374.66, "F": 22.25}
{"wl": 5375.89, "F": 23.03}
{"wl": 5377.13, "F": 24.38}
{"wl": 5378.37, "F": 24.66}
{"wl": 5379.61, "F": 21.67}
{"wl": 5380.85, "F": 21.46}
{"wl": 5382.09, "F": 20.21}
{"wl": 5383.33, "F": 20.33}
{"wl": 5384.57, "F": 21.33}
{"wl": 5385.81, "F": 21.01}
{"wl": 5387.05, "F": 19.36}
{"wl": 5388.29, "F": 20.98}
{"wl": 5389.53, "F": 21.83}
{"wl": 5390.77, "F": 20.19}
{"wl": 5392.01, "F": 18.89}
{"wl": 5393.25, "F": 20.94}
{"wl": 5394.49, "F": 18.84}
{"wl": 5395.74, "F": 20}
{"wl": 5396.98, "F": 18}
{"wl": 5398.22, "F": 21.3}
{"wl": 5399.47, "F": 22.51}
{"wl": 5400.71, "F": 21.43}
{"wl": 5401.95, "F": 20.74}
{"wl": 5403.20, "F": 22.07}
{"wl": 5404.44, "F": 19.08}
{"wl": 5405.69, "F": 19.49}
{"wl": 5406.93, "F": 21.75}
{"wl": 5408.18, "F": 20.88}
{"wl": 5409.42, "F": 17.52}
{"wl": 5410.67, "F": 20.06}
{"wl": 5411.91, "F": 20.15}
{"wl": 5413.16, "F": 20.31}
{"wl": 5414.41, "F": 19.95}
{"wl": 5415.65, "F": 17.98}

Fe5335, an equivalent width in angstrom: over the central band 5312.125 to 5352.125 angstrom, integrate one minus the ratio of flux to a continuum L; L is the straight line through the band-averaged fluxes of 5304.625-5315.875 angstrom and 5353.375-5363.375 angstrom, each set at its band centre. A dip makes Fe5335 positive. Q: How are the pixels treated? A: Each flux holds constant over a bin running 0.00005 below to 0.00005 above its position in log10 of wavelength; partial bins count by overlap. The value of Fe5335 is 1.9 angstrom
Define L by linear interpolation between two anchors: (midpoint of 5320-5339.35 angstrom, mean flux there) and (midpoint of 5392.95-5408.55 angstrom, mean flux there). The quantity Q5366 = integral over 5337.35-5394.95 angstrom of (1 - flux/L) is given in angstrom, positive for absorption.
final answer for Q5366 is -0.80 angstrom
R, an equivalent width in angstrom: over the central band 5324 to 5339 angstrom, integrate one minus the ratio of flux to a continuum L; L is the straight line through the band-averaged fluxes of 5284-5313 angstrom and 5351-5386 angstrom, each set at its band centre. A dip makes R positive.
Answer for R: 0.4 angstrom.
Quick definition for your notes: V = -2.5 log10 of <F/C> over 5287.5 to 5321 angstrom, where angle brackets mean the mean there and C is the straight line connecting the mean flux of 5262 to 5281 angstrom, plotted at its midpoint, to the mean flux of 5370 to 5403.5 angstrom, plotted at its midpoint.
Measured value -0.108 mag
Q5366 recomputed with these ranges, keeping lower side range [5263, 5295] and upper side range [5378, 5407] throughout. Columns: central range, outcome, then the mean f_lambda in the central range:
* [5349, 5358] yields -0.47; 21.5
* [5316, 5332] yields -0.27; 20.5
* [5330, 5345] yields -0.45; 20.9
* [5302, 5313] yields -1.13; 22.1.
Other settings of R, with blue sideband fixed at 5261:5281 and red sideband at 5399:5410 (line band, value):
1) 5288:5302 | -1.5 angstrom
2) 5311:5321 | -1.0 angstrom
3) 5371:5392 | -1.1 angstrom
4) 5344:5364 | -1.4 angstrom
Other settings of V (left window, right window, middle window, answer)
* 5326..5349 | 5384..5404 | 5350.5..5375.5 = -0.02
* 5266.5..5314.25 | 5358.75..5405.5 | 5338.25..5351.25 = 0.02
